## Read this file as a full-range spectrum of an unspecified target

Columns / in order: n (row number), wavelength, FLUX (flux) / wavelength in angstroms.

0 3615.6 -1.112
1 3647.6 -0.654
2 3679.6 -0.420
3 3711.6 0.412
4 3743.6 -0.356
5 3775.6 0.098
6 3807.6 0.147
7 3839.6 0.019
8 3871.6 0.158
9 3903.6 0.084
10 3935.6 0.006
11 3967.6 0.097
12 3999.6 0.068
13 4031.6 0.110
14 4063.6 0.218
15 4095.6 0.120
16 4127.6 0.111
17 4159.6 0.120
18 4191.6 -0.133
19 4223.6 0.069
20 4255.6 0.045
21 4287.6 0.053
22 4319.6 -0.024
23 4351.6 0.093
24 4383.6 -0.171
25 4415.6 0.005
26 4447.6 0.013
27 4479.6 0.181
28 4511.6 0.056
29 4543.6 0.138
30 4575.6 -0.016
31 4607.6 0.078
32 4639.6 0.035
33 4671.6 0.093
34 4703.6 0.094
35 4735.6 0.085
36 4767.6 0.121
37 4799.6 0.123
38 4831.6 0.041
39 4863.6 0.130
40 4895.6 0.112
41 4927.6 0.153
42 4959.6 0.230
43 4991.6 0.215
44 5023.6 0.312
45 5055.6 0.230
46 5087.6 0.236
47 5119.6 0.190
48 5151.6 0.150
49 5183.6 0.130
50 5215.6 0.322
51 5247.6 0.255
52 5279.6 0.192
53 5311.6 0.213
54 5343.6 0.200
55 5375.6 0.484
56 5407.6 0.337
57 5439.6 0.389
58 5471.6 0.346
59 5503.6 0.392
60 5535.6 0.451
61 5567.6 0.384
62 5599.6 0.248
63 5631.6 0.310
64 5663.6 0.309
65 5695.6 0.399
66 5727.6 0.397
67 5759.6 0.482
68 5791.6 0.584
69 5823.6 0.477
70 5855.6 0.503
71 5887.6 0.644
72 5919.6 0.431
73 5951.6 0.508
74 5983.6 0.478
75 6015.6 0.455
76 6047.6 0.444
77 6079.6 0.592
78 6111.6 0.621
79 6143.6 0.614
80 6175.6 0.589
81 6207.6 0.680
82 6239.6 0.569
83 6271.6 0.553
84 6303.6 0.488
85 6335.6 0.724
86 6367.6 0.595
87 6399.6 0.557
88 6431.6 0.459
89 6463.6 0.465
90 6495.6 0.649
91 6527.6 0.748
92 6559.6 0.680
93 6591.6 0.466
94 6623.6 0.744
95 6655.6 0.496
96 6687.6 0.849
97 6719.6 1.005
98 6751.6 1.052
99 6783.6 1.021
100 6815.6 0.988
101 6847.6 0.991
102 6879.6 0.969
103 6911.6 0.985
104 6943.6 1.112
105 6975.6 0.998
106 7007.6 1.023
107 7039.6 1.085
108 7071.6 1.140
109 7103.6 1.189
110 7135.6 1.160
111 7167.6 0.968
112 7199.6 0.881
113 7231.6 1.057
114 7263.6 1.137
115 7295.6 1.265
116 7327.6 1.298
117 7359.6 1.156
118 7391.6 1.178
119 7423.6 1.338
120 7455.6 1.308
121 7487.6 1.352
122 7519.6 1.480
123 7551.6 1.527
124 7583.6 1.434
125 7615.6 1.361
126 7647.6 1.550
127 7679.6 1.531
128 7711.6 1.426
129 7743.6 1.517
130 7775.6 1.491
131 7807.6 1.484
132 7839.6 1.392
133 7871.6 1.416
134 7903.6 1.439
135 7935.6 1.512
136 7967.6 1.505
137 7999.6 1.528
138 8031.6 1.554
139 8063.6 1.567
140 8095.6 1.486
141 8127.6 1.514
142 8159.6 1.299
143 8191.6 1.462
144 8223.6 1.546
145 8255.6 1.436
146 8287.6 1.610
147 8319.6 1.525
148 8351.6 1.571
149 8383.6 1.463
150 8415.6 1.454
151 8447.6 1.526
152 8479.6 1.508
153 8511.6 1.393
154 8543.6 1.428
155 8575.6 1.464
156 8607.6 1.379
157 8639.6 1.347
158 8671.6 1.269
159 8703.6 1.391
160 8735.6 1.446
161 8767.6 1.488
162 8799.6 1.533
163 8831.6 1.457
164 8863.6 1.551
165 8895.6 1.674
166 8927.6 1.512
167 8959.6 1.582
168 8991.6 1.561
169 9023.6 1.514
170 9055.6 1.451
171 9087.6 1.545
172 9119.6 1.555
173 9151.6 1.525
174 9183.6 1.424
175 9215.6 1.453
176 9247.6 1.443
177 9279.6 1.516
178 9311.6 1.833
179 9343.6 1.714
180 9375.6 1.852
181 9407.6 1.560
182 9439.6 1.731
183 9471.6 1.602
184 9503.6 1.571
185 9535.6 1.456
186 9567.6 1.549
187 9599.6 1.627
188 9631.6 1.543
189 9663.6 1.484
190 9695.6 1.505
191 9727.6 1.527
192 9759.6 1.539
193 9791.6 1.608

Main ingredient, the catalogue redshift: 0.676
